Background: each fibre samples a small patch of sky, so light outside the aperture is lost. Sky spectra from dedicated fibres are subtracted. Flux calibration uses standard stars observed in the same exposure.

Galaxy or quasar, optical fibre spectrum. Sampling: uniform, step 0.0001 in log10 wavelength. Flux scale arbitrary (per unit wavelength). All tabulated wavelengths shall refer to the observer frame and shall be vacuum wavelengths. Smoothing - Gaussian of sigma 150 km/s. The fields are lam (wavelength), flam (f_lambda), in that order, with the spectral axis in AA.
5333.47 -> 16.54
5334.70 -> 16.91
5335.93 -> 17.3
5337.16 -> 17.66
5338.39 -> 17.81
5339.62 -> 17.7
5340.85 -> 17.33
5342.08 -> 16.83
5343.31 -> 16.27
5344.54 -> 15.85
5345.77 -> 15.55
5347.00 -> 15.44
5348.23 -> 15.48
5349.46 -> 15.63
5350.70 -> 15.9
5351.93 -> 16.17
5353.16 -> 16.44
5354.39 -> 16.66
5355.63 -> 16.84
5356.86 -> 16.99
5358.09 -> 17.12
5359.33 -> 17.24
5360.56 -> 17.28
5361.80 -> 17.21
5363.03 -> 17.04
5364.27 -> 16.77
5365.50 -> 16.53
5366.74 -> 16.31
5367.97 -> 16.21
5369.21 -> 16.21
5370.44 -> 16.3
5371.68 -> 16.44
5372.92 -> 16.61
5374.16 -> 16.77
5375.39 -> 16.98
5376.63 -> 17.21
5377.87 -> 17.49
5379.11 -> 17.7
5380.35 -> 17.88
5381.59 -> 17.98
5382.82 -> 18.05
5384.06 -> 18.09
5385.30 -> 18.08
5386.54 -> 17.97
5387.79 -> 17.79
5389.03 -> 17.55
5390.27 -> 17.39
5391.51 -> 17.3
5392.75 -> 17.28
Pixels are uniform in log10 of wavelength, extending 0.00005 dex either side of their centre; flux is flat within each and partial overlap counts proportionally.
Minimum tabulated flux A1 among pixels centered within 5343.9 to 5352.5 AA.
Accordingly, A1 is 15.44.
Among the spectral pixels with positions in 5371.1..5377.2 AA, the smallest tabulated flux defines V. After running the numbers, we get 16.44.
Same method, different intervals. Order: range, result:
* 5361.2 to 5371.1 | 16.21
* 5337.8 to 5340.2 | 17.7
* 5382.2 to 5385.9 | 18.05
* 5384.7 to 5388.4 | 17.79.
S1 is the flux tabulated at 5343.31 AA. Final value 16.27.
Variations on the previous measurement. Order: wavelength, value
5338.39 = 17.81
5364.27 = 16.77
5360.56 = 17.28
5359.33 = 17.24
